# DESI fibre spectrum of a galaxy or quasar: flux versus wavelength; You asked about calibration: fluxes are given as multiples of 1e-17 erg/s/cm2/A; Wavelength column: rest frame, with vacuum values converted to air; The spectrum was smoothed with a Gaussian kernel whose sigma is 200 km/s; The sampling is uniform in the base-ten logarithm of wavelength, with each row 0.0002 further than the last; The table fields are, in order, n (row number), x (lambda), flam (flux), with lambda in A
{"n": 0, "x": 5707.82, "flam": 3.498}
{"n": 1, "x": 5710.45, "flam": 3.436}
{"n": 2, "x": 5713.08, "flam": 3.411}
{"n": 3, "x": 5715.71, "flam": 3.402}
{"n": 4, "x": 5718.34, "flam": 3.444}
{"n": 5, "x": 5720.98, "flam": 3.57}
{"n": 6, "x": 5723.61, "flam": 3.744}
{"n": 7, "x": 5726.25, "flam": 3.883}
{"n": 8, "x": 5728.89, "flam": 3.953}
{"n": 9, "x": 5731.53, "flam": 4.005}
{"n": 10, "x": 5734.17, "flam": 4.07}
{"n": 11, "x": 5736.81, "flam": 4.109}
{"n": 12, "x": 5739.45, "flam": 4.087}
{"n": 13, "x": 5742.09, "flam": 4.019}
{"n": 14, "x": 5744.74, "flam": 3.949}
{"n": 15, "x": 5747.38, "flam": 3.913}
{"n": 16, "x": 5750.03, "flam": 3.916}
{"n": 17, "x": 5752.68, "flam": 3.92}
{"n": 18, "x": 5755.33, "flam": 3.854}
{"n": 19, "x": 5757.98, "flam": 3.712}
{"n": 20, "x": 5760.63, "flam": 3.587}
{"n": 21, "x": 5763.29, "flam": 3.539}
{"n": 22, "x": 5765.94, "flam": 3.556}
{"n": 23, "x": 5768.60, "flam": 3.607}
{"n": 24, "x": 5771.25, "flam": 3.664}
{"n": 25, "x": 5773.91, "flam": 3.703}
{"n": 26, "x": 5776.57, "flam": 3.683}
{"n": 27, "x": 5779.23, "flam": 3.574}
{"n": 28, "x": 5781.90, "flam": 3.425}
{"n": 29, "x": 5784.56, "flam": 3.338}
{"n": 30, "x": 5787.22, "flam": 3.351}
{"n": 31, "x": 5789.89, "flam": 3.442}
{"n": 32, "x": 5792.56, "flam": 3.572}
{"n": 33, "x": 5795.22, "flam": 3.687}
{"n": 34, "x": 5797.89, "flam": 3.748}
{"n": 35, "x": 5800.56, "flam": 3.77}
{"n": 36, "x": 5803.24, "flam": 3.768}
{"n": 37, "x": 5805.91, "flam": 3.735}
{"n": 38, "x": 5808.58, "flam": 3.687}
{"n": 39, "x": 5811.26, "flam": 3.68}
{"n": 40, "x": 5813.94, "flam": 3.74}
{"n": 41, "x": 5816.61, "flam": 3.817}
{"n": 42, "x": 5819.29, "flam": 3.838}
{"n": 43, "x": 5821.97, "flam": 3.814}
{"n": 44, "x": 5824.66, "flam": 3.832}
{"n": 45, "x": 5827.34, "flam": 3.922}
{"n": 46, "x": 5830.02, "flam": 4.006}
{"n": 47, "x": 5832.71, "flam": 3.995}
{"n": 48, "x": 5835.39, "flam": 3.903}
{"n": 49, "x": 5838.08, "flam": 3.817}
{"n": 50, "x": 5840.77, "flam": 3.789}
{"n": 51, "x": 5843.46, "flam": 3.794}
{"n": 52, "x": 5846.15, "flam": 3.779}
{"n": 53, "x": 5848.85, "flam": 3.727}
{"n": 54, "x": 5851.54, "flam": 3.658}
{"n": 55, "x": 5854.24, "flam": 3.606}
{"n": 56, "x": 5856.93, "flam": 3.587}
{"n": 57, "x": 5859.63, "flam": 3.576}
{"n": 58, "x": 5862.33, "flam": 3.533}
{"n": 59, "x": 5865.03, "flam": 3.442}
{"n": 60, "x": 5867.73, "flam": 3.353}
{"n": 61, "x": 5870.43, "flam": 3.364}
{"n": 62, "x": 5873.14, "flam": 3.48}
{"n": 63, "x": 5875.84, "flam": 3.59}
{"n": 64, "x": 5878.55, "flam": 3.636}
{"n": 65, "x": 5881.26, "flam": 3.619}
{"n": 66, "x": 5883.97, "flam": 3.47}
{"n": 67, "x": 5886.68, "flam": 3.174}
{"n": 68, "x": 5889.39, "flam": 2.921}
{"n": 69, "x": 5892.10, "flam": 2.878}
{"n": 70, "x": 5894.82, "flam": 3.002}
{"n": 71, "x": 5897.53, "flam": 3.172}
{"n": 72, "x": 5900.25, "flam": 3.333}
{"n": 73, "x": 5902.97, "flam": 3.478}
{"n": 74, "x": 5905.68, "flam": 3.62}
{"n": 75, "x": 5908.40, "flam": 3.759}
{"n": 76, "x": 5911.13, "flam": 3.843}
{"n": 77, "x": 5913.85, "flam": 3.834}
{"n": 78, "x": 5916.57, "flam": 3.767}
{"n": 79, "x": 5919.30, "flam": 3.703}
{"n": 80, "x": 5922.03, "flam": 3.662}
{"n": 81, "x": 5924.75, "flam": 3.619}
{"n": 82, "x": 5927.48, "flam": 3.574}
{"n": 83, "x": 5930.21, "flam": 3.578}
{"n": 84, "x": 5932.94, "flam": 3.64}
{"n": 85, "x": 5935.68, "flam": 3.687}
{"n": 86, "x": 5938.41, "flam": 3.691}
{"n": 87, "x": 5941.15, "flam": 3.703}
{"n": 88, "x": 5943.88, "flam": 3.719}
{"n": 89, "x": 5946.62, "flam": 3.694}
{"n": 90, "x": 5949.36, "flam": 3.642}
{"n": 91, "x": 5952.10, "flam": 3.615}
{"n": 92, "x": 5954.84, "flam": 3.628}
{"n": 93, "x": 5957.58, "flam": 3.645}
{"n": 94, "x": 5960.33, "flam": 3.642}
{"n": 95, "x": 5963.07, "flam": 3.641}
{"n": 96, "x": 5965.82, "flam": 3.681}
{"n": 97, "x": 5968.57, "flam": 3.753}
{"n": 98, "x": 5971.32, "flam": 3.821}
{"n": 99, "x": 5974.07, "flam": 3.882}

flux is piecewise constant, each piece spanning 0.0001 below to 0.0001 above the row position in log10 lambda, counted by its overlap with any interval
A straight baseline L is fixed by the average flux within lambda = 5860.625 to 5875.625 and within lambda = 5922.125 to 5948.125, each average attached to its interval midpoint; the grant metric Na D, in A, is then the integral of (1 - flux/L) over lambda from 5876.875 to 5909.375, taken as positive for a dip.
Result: 1.8 A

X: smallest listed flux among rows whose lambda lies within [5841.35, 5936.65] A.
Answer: 2.878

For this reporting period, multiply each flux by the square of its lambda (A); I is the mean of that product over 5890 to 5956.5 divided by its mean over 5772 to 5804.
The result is 1.04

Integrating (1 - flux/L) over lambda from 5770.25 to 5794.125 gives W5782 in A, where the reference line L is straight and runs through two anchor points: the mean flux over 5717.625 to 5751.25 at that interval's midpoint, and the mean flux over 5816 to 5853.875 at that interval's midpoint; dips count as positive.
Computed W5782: 2.1 A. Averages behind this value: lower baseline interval 3.91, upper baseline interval 3.83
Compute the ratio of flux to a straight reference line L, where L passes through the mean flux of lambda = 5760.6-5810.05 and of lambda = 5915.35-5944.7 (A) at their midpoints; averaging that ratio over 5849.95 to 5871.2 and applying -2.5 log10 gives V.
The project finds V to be 0.034 mag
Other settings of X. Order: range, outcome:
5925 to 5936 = 3.574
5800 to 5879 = 3.353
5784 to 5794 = 3.338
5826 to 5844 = 3.789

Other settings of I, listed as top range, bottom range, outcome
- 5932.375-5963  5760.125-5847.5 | 1.04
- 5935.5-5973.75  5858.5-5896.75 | 1.13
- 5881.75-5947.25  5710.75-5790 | 1.00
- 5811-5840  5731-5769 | 1.03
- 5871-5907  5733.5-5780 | 0.92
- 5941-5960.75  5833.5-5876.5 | 1.04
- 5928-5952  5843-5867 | 1.04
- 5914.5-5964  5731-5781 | 1.02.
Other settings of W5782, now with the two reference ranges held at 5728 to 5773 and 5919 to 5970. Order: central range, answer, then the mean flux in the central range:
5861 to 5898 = 3.9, 3.33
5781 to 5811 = 1.6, 3.6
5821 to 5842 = -0.7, 3.89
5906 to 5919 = -0.3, 3.78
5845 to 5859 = 0.3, 3.66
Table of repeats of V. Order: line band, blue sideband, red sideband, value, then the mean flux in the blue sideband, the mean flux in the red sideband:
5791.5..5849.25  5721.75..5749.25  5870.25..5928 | -0.02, 3.96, 3.48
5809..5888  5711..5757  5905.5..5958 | 0.02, 3.83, 3.68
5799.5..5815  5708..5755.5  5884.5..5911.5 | -0.04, 3.81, 3.3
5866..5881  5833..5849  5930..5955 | 0.08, 3.82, 3.66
